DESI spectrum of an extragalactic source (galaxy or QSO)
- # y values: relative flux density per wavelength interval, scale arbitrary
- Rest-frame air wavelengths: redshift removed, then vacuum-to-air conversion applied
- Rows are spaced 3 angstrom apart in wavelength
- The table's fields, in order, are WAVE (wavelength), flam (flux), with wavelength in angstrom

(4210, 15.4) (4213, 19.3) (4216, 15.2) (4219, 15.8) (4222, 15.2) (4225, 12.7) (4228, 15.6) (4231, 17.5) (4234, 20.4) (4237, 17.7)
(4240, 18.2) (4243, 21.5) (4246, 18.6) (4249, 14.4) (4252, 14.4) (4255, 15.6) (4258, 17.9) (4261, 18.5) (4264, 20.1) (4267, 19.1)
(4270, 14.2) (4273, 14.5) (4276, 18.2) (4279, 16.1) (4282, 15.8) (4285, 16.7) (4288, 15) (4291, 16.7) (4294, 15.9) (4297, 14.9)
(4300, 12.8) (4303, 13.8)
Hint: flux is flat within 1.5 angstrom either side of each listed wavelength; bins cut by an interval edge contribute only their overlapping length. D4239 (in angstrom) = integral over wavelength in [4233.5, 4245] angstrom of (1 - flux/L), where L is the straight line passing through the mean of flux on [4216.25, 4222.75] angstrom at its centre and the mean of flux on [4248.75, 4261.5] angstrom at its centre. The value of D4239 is -2.53 angstrom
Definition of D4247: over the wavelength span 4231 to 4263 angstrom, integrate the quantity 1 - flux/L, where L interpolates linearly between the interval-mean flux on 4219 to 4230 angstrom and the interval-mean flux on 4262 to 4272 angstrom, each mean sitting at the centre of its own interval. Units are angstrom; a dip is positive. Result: -2.90 angstrom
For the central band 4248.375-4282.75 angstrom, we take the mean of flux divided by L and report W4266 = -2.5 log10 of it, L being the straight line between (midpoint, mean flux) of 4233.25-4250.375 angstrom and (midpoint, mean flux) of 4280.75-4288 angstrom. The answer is 0.03 mag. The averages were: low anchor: 18.4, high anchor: 16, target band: 16.6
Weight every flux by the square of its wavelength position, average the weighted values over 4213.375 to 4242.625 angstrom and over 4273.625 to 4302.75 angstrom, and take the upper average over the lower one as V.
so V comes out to 1.0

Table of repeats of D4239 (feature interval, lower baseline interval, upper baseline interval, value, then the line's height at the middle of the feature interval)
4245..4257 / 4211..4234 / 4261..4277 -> 0.82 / 16.9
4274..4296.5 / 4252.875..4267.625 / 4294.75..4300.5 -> -1.04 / 15.5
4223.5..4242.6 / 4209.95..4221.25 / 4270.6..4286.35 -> -1.05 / 16.4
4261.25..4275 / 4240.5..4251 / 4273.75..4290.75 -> -0.15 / 17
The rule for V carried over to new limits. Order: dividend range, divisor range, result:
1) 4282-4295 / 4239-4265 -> 0.93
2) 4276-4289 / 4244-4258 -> 1.02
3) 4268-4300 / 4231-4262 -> 0.90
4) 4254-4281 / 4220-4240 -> 1.05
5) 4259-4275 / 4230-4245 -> 0.92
